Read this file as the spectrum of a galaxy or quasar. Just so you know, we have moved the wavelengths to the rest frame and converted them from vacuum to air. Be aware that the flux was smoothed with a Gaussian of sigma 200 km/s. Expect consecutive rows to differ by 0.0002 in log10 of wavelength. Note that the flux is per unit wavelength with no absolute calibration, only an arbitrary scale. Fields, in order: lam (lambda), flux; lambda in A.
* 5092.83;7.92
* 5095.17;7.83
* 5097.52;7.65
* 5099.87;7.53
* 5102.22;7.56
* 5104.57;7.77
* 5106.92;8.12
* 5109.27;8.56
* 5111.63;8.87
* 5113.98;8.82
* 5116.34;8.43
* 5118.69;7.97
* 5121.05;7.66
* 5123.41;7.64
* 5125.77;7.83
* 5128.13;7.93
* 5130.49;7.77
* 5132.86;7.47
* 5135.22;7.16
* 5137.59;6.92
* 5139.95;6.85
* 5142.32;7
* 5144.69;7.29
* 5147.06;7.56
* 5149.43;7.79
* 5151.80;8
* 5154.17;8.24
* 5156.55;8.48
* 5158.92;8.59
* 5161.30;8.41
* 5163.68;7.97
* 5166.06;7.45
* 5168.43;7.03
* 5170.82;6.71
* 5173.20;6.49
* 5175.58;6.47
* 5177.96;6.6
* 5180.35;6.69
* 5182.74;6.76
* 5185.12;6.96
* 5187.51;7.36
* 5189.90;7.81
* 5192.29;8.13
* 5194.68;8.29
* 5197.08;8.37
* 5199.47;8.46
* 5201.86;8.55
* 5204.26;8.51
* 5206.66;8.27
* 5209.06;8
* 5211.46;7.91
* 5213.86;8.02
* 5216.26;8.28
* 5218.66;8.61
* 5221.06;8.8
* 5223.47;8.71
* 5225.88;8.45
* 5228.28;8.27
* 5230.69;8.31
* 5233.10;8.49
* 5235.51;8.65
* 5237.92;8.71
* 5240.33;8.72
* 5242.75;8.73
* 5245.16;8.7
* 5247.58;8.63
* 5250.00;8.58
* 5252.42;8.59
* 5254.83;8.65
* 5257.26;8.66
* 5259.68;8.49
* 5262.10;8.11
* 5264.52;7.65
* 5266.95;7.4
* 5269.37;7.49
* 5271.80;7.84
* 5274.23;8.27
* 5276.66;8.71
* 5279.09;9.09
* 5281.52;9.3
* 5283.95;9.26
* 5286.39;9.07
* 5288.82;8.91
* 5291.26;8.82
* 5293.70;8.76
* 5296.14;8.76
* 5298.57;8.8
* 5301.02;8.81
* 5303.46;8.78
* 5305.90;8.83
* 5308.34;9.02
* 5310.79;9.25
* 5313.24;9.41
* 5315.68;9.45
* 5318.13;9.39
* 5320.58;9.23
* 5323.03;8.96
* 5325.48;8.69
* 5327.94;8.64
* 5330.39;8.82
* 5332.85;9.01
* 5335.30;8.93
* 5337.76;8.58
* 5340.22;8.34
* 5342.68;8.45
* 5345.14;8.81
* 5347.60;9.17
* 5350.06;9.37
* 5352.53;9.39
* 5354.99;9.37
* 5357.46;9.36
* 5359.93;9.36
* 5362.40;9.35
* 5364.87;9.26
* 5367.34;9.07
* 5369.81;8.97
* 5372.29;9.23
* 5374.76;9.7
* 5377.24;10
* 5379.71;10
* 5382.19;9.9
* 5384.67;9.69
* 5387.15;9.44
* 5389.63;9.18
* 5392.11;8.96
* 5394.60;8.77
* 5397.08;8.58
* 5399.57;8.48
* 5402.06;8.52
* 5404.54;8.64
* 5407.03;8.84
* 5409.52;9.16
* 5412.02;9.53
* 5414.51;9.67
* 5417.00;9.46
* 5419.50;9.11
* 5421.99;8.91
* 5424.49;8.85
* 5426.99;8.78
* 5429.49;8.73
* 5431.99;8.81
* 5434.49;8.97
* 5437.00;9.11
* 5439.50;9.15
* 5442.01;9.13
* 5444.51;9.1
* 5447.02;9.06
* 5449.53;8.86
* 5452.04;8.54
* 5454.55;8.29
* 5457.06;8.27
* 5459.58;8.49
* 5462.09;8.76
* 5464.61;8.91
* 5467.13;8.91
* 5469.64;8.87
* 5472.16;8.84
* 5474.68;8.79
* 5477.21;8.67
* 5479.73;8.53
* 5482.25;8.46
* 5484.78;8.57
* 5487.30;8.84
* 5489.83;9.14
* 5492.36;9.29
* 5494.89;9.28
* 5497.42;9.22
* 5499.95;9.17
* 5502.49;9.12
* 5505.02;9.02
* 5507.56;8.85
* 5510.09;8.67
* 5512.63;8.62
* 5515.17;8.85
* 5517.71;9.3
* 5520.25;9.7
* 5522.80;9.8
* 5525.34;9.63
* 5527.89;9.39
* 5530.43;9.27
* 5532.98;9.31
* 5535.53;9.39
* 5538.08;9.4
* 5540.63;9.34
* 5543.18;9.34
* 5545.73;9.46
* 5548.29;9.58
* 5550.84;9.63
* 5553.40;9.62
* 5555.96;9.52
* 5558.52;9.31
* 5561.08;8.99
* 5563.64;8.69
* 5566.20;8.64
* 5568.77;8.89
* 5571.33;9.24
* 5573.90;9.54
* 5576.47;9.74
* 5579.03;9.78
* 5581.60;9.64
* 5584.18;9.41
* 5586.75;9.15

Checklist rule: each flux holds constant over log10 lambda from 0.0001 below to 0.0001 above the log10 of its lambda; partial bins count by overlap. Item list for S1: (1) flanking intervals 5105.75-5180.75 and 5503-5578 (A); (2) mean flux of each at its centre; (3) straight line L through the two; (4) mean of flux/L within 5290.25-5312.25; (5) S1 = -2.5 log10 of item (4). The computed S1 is -0.073 mag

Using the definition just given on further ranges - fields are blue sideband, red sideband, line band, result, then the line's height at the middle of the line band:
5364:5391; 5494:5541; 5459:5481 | 0.067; 9.32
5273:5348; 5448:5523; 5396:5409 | 0.031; 8.89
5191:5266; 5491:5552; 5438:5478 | 0.036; 9.09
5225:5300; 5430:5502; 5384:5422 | -0.036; 8.76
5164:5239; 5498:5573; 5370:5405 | -0.072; 8.63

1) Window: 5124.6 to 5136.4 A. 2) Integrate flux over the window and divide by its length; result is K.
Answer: 7.63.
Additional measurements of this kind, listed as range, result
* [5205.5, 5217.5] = 8.1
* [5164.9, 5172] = 7.06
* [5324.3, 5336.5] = 8.82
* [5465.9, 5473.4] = 8.88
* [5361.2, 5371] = 9.17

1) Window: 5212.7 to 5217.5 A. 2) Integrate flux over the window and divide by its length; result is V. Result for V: 8.16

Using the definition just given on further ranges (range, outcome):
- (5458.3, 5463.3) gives 8.62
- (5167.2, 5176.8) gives 6.68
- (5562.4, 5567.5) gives 8.66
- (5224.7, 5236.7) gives 8.44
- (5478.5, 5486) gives 8.52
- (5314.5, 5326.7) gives 9.14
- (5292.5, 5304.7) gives 8.78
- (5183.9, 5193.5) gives 7.57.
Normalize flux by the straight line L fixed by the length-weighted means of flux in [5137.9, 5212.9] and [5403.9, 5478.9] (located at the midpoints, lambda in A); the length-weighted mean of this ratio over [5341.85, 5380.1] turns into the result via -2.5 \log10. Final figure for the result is -0.09 mag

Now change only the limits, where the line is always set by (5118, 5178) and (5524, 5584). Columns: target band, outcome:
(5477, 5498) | 0.02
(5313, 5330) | -0.10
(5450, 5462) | 0.06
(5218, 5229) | -0.09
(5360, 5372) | -0.08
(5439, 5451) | -0.02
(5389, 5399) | -0.02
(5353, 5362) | -0.11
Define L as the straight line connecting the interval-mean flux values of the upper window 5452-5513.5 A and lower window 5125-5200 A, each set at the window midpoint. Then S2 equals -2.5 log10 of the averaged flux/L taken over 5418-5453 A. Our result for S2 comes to -0.04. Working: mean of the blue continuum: 7.52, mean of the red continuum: 8.81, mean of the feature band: 8.94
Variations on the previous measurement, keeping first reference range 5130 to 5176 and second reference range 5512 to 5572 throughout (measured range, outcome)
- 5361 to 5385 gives -0.12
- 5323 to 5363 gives -0.07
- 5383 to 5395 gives -0.08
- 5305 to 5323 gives -0.12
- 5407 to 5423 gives -0.07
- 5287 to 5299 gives -0.09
